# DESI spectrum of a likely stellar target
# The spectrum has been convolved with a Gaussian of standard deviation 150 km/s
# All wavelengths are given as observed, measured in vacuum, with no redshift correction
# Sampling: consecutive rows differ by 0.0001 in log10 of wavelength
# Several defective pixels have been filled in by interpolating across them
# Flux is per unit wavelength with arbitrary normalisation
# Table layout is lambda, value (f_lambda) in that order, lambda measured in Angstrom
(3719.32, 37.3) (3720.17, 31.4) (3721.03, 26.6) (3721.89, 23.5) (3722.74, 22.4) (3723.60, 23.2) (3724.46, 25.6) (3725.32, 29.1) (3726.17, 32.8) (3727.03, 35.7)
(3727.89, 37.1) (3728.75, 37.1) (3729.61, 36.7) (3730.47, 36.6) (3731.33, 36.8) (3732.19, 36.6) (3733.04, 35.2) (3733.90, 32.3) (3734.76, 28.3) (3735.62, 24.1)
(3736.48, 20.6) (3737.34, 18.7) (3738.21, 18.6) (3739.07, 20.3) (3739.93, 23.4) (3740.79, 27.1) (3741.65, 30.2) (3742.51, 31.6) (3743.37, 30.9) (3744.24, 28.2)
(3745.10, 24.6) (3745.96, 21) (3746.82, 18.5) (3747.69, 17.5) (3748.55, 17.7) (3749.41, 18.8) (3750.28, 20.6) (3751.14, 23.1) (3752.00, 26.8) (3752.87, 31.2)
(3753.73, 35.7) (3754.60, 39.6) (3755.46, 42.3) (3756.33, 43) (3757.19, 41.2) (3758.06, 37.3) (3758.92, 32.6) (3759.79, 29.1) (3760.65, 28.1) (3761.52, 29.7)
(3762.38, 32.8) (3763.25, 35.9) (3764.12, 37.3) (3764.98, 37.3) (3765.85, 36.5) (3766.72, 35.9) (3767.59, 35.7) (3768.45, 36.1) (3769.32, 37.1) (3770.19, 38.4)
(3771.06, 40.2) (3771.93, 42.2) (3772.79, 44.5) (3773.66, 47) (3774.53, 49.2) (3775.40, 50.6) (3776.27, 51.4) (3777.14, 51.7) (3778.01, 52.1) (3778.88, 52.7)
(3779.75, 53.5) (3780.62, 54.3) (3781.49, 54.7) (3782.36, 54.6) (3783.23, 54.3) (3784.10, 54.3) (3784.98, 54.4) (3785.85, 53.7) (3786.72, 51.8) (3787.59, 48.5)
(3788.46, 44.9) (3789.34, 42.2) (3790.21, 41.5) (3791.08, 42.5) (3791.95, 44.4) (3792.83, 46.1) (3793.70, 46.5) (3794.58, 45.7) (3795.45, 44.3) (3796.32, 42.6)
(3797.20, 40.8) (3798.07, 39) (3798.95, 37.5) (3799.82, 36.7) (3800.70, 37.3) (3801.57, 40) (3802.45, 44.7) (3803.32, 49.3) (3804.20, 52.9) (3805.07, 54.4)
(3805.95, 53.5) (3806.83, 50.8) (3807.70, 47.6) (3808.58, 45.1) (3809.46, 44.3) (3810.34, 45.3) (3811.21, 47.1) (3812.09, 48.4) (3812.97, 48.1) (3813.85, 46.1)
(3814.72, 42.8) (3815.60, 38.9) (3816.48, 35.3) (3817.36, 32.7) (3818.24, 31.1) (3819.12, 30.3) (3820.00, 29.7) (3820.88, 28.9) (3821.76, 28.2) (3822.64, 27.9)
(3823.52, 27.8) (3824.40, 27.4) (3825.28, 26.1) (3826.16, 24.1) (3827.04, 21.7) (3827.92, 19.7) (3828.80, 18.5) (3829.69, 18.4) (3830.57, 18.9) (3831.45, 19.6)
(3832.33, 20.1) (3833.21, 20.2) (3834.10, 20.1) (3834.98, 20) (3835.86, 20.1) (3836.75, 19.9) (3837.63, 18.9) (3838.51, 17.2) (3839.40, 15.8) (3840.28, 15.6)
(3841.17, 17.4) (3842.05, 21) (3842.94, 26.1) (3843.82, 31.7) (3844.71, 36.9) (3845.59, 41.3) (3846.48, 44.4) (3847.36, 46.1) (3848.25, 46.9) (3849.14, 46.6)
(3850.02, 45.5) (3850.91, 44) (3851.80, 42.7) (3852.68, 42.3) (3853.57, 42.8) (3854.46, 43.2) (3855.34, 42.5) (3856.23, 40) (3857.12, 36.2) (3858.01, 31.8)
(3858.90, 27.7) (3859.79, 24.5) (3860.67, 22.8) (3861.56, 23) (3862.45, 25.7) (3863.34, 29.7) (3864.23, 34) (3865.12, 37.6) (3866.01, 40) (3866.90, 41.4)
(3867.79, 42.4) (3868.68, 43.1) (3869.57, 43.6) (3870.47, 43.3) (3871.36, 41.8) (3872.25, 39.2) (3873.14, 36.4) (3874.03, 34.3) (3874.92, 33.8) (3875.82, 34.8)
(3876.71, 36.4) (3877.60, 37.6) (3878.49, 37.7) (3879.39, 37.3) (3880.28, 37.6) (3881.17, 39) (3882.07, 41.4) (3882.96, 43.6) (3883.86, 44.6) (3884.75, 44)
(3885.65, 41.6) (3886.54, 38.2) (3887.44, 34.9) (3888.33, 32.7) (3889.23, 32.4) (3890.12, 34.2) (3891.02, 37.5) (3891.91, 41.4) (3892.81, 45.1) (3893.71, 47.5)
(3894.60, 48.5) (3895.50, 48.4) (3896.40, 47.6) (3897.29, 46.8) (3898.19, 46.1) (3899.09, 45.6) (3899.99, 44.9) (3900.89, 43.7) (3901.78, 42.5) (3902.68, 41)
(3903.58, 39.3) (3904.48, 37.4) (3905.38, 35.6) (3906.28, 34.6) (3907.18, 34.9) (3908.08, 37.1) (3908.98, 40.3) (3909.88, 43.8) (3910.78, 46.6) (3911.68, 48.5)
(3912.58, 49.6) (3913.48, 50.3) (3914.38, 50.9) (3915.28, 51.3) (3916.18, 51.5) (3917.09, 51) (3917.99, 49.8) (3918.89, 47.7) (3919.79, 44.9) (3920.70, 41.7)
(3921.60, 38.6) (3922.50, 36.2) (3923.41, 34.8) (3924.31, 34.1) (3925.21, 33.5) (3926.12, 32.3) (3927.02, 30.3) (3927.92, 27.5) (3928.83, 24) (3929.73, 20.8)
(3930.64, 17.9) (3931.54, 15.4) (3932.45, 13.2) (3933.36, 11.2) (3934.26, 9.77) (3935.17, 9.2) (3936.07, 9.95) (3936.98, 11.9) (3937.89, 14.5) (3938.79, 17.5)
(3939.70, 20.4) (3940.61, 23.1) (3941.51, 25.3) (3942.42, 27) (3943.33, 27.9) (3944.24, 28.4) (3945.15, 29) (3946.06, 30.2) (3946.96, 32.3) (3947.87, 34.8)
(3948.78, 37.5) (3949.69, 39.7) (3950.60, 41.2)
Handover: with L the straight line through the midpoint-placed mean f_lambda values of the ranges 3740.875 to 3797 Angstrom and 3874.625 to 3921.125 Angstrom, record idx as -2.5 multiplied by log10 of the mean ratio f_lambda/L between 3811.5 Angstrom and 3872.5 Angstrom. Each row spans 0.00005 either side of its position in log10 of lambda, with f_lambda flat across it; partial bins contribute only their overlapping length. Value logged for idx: 0.27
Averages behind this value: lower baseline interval 39.3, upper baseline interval 42.2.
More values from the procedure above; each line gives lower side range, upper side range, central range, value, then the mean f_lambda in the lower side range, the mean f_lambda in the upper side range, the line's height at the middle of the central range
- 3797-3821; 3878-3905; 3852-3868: 0.19 mag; 42.3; 41.4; 41.7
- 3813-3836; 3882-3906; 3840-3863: -0.07 mag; 27.2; 41.7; 32.8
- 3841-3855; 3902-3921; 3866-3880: 0.06 mag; 39.2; 44.2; 41.1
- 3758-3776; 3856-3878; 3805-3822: -0.13 mag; 37.9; 35.2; 36.7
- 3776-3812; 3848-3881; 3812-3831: 0.41 mag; 47.5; 37.5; 43.6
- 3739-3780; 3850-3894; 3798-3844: 0.14 mag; 34.8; 37.8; 36.4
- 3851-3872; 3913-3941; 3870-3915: -0.23 mag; 36.8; 29.9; 33.5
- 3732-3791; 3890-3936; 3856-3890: 0.03 mag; 36.7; 37.7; 37.5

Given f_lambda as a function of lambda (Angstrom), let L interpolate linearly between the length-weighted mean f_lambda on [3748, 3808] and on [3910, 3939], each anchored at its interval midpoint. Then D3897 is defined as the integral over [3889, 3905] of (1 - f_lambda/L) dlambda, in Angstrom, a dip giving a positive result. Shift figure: -4.1 Angstrom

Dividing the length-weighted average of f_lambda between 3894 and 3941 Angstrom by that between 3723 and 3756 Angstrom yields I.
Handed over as 1.24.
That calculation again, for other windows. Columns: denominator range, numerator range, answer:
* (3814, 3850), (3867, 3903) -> 1.47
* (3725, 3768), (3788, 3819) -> 1.44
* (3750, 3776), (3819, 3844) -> 0.61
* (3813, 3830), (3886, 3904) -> 1.41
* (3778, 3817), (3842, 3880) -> 0.80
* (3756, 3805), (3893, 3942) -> 0.81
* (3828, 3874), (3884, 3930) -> 1.28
